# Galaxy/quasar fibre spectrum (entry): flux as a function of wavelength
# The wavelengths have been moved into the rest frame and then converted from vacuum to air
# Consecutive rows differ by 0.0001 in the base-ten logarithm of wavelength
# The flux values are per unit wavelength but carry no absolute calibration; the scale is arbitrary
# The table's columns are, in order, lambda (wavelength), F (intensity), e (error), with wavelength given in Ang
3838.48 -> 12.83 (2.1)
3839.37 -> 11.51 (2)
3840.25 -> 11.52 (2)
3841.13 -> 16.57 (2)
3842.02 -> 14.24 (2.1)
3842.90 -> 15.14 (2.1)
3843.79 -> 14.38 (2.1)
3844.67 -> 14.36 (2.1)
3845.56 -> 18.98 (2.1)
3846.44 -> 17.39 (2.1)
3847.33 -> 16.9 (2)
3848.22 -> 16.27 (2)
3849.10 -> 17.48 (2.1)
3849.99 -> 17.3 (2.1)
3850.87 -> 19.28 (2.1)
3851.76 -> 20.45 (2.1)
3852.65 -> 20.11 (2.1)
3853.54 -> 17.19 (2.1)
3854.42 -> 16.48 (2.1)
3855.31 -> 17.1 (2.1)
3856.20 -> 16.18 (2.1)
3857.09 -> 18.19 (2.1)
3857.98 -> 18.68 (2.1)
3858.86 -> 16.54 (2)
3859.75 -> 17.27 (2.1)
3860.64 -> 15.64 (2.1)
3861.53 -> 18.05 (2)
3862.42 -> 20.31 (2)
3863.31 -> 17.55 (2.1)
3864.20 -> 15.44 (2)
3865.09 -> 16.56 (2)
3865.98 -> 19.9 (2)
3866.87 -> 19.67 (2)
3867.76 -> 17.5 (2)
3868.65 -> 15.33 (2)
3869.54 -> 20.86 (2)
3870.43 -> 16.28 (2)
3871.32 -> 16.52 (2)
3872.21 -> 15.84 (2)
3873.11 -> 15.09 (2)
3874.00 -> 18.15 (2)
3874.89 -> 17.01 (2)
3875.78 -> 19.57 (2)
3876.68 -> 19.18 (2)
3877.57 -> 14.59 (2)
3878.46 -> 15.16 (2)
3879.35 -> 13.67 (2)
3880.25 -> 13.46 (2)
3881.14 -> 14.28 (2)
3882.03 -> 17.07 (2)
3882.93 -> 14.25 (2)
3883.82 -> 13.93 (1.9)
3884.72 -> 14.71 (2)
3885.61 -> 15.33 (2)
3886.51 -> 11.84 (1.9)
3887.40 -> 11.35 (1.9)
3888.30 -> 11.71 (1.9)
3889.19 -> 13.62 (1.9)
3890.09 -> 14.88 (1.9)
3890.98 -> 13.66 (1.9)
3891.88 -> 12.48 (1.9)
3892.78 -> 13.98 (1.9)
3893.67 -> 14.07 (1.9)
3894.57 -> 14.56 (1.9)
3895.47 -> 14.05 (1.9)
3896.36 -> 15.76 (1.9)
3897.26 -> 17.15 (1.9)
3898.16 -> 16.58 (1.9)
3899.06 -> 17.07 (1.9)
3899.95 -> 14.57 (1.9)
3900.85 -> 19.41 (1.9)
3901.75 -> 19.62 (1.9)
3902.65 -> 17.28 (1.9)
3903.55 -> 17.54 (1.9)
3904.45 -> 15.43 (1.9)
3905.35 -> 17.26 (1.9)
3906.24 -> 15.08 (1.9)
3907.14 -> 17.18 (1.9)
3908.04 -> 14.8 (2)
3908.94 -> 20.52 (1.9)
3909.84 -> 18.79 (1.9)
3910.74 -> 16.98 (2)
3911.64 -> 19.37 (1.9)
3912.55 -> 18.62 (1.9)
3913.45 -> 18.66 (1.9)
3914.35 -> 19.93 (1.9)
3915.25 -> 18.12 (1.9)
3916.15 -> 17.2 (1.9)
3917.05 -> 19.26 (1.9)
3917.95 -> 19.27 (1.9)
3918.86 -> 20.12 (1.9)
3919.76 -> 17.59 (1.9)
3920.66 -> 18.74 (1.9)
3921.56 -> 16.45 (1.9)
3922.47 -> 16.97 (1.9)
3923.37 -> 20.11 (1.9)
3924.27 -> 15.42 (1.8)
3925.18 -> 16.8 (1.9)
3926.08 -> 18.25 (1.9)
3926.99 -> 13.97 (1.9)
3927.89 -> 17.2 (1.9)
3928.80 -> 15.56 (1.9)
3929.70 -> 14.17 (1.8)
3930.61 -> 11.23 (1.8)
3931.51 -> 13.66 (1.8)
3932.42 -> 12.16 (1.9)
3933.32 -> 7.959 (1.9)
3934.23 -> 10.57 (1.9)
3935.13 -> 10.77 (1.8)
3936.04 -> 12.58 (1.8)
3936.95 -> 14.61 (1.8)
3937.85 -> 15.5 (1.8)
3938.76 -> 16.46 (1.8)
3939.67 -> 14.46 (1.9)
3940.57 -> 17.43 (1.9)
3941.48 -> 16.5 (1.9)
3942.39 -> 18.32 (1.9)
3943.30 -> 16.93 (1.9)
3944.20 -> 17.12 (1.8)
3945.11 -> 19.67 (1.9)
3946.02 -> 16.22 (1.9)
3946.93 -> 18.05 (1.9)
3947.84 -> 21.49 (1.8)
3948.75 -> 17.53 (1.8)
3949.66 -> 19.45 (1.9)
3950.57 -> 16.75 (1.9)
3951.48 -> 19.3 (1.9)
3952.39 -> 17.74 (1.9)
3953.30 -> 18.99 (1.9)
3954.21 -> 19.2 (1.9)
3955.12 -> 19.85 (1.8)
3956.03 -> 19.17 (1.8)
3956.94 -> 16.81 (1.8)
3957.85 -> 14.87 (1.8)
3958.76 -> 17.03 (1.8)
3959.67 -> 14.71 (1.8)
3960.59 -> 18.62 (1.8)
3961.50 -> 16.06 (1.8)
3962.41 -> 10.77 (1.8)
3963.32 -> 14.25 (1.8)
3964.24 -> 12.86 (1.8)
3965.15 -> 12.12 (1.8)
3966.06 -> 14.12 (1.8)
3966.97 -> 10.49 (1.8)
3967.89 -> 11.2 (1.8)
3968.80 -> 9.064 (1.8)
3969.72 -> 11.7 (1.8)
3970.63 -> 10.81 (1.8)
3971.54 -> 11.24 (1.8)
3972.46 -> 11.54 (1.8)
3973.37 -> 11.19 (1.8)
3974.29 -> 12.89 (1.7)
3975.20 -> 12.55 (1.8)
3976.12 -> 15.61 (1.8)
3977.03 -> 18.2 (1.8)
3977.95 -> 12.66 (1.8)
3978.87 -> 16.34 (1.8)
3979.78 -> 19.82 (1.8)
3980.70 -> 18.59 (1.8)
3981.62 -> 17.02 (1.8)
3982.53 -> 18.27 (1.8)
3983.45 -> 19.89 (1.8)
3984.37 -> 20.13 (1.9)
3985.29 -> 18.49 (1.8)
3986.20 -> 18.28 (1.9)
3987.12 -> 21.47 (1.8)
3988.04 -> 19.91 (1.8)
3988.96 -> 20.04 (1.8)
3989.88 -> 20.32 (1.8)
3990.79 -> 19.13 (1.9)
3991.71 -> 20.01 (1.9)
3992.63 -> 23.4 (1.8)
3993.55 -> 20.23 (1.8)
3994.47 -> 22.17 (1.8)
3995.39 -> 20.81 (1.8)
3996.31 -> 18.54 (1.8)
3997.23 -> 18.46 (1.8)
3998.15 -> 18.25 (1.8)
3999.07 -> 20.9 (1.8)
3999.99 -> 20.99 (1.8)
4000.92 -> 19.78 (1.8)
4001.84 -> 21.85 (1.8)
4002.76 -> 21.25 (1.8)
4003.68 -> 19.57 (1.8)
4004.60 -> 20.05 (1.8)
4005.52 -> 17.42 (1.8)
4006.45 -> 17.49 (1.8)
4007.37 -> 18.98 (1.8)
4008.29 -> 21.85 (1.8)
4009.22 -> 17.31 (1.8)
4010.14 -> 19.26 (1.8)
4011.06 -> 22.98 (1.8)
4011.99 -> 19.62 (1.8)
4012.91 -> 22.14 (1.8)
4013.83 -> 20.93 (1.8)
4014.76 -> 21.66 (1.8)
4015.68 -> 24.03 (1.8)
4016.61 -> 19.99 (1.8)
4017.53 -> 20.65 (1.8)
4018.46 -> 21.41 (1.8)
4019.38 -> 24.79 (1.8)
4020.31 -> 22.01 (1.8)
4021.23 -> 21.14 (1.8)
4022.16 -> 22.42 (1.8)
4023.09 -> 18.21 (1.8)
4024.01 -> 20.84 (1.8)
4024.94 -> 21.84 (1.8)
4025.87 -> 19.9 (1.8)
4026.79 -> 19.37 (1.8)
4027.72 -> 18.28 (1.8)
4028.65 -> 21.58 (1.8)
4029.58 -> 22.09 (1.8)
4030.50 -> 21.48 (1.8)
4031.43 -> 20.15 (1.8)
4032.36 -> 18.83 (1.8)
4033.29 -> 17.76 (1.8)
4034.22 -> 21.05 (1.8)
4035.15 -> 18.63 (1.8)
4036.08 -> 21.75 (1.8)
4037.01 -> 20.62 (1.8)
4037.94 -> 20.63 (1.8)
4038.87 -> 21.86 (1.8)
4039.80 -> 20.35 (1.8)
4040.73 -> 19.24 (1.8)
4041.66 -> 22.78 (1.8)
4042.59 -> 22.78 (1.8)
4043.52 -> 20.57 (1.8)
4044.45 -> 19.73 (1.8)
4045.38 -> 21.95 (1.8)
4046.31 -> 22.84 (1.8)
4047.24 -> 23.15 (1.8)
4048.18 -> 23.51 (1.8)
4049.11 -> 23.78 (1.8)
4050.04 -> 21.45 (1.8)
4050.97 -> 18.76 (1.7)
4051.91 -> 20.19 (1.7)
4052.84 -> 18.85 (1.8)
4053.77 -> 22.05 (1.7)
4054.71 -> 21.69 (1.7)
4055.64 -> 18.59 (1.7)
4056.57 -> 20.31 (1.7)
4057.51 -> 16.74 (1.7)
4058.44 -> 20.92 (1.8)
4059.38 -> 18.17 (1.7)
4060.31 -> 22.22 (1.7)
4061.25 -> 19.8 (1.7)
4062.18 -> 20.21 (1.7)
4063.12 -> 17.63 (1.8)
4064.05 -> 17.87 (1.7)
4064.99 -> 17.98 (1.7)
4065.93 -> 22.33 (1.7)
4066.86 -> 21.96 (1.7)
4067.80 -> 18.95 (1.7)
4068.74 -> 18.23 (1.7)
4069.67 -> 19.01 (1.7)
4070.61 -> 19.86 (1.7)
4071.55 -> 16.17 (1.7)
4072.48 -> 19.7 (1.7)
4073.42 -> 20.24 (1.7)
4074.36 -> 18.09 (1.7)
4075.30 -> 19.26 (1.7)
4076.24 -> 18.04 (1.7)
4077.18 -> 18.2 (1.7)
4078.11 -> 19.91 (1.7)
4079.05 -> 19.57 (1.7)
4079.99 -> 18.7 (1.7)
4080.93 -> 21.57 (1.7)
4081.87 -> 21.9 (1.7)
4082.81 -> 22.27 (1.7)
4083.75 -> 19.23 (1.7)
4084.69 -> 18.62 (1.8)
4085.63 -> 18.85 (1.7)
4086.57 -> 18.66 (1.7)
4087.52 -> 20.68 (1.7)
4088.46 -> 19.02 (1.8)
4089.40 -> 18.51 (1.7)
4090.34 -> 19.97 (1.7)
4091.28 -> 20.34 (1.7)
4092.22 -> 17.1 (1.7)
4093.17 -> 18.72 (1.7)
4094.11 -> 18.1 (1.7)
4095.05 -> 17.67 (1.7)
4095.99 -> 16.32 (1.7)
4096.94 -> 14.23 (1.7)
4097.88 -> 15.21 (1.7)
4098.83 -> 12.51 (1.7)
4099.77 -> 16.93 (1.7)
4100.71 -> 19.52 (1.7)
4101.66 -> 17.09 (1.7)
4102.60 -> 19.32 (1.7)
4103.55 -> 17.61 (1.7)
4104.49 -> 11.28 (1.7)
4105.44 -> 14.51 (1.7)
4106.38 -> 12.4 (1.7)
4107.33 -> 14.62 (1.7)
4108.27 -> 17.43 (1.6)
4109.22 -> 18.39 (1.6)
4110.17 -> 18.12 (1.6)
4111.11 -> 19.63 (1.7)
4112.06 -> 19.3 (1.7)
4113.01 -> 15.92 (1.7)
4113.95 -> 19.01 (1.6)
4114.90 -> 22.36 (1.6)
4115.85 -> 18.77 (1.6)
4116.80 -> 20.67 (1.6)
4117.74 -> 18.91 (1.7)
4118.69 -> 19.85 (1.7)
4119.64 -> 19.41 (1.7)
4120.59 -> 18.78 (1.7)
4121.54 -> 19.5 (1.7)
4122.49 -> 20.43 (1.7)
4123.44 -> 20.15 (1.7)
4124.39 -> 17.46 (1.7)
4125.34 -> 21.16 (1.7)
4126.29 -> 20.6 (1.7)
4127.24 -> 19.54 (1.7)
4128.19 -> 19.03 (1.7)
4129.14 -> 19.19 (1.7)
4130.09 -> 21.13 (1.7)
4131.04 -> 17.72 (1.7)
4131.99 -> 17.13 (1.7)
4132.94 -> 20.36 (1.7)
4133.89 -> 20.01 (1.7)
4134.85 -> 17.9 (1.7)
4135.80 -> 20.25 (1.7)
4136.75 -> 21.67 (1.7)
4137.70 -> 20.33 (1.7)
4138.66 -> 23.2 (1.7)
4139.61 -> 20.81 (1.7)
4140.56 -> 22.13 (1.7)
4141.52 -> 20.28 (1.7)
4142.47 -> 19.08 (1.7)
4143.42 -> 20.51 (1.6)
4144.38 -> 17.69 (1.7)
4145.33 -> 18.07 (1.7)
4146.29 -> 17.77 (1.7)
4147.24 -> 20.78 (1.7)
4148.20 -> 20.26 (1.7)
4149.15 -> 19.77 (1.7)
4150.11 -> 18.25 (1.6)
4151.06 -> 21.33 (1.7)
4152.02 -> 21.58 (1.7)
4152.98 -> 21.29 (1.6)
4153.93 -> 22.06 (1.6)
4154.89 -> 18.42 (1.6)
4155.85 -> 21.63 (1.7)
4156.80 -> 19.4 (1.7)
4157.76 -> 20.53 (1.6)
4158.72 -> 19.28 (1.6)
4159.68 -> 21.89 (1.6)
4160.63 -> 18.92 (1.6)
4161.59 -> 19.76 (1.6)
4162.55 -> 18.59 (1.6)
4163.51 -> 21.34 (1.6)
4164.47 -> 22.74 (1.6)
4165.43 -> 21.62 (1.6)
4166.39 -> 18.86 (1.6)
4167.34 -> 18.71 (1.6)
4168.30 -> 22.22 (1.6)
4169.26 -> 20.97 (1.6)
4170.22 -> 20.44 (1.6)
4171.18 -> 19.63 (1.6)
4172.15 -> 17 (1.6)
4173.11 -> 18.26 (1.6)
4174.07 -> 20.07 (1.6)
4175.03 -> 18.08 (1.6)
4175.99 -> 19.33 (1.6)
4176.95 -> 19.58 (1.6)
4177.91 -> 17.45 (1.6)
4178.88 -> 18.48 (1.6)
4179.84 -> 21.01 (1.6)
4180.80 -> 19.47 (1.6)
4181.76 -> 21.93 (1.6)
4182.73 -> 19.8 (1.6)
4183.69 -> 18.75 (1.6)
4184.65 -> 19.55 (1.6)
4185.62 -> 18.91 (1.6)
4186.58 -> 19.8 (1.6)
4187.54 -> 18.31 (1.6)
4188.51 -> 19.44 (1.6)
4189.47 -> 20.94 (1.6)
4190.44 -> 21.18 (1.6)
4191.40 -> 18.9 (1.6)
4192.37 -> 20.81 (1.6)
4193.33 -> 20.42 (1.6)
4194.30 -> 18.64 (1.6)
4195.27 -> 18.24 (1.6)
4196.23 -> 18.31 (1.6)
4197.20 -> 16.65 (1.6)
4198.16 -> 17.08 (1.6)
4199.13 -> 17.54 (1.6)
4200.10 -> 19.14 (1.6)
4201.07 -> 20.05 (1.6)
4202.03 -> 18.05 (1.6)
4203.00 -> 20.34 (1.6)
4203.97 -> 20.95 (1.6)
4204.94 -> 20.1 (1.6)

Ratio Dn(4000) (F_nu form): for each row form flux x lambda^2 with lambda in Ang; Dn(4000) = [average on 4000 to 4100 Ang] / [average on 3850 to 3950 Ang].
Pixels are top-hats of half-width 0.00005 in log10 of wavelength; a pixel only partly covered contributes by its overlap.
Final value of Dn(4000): 1.31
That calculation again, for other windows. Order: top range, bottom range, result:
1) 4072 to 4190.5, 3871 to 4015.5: 1.26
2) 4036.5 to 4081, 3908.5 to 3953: 1.28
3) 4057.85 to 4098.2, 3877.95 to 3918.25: 1.31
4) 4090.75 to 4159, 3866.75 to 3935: 1.32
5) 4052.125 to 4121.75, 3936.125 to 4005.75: 1.15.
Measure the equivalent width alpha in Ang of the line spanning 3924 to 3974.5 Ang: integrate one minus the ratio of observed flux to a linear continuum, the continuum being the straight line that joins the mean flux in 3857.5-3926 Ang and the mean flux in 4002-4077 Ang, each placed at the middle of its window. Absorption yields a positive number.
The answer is 8.35 Ang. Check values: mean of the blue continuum 16.6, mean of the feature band 15.1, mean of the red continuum 20.3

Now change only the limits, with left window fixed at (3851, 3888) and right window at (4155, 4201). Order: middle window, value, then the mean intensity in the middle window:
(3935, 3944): 0.90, 15.6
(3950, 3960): -0.16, 17.7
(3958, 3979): 5.13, 13.3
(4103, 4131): 0.79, 18.4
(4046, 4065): -2.02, 20.3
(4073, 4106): 0.91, 18.2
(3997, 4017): -2.56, 20.2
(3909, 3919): -1.01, 18.8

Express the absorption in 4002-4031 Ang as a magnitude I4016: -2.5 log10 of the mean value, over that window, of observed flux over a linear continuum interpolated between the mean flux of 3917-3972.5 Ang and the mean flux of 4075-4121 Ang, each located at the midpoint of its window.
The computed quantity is -0.22 mag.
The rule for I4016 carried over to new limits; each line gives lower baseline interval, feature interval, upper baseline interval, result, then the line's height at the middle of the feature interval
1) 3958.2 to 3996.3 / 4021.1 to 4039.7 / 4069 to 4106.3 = -0.19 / 17.2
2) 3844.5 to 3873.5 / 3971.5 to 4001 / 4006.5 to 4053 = 0.11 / 20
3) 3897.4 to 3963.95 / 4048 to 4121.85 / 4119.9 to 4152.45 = 0.01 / 19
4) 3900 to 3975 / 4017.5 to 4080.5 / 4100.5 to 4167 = -0.14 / 17.9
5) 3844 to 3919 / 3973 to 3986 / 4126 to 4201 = 0.07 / 17.7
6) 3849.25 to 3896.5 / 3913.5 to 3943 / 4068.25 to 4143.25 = 0.06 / 16.8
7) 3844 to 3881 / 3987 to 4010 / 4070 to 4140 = -0.11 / 18.1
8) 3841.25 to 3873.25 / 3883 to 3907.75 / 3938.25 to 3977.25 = 0.10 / 16.6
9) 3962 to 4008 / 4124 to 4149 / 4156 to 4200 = -0.04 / 19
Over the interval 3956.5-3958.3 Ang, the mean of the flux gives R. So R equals 15.8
